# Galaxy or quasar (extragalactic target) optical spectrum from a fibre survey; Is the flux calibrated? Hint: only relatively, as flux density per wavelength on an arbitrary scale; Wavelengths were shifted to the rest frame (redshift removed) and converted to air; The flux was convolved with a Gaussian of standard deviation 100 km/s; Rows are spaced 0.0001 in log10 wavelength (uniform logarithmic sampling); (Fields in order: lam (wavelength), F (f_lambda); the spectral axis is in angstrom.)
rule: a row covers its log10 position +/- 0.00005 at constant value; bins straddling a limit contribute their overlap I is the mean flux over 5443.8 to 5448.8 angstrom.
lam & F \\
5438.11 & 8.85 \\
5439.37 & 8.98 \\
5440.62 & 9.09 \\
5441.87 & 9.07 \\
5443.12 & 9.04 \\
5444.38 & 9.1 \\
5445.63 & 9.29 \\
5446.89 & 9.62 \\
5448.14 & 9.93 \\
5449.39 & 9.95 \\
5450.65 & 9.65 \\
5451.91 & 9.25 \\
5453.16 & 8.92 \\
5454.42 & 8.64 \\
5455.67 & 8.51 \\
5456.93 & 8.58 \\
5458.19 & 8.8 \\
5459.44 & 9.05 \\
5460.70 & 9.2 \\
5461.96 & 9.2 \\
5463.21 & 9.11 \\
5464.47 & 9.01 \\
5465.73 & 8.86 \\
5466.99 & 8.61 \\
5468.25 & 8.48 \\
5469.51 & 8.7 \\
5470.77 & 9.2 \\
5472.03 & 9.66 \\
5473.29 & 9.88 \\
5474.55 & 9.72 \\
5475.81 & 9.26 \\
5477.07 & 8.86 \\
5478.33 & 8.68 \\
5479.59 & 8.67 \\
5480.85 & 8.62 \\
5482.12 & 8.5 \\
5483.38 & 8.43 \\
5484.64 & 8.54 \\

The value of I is 9.5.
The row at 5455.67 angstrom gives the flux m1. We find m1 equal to 8.51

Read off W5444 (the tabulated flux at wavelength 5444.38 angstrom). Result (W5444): 9.1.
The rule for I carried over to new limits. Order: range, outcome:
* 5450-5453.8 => 9.25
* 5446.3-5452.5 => 9.68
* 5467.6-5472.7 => 9.01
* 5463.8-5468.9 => 8.73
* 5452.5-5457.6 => 8.67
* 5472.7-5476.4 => 9.62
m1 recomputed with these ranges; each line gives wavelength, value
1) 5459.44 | 9.05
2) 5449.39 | 9.95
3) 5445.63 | 9.29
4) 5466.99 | 8.61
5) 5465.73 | 8.86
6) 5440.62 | 9.09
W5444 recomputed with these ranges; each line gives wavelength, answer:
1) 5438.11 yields 8.85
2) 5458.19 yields 8.8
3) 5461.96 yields 9.2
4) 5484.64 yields 8.54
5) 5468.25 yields 8.48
